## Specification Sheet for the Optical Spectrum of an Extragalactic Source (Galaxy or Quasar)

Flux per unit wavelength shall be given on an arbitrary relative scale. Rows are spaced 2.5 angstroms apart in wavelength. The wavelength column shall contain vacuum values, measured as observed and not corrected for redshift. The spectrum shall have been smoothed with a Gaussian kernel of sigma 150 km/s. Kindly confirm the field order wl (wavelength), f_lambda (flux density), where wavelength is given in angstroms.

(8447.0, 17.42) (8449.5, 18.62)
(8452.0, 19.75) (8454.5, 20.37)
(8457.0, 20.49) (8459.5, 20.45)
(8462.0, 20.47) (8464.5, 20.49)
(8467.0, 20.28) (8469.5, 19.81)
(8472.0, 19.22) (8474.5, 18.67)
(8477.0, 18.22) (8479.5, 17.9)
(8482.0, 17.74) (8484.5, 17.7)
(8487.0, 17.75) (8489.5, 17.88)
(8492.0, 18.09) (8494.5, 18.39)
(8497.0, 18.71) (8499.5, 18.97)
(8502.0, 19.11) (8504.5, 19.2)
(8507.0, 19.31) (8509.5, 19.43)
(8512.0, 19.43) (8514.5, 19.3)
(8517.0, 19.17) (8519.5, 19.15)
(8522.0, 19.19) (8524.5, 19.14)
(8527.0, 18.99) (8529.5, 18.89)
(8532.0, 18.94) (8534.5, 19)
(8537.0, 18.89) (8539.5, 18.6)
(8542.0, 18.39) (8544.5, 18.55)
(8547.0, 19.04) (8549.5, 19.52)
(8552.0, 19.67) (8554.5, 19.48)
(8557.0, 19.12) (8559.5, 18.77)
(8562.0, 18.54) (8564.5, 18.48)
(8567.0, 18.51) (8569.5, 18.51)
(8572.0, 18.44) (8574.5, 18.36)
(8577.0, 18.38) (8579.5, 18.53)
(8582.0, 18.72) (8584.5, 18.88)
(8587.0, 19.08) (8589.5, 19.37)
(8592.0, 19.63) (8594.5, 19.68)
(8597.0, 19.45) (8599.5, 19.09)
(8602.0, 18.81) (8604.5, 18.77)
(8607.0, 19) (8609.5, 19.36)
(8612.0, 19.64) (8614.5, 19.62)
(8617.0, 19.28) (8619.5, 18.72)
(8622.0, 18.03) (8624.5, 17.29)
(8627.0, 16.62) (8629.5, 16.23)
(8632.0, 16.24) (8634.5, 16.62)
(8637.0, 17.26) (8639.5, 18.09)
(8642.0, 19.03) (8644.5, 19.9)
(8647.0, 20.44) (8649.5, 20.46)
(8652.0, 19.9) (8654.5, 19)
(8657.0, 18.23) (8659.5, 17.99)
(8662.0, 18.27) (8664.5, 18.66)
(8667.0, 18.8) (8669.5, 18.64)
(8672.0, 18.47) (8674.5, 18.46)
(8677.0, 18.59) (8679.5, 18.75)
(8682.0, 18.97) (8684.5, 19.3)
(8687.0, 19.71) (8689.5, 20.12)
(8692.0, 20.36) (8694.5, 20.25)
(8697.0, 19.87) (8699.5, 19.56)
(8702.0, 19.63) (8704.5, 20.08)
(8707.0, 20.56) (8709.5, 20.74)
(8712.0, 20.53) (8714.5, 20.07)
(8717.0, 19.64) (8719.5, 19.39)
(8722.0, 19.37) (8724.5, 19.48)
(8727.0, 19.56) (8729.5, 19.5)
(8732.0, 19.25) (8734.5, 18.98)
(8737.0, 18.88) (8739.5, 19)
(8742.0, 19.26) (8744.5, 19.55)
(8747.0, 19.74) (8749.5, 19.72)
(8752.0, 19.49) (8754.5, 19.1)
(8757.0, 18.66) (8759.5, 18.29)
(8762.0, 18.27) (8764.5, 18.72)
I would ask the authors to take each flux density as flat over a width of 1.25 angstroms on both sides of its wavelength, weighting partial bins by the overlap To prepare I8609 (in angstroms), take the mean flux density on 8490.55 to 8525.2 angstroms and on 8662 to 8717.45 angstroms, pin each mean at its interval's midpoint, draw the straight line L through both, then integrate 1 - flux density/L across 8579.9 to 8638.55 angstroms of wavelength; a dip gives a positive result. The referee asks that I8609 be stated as 2.4 angstroms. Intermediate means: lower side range 19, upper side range 19.5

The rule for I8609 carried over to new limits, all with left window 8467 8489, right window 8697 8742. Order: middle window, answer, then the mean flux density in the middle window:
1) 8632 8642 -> 1.0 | 17.4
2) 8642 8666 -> 0.2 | 19.2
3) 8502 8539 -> -0.9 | 19.1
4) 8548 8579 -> 0.1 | 18.8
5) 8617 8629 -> 0.9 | 17.7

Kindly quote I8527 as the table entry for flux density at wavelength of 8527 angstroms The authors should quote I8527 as 18.99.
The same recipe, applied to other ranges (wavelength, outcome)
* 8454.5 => 20.37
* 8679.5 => 18.75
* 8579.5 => 18.53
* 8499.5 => 18.97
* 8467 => 20.28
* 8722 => 19.37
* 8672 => 18.47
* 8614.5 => 19.62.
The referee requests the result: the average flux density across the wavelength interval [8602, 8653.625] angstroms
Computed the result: 18.5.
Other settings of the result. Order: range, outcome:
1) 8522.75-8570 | 18.9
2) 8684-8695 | 20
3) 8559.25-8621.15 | 18.9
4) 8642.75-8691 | 19.1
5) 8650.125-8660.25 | 18.9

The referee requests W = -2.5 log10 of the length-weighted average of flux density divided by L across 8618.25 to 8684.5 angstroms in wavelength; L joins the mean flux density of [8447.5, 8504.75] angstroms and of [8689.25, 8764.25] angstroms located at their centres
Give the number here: 0.06 mag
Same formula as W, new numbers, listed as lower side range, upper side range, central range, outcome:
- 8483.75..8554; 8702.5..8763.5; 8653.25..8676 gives 0.04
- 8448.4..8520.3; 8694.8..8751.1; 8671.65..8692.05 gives 0.02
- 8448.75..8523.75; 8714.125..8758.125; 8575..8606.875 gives 0.01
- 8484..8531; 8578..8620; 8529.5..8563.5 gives 0.00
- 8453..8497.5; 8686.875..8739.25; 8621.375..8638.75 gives 0.16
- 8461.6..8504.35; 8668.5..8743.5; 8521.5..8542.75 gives 0.00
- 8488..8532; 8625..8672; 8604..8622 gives -0.04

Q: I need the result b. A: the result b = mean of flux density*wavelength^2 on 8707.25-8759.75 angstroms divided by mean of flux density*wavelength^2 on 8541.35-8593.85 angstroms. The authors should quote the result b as 1.07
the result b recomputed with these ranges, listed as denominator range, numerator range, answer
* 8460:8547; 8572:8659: 1.01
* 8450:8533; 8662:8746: 1.07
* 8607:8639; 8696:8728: 1.13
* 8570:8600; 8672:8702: 1.05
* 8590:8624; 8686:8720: 1.07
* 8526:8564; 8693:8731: 1.09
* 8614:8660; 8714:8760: 1.08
